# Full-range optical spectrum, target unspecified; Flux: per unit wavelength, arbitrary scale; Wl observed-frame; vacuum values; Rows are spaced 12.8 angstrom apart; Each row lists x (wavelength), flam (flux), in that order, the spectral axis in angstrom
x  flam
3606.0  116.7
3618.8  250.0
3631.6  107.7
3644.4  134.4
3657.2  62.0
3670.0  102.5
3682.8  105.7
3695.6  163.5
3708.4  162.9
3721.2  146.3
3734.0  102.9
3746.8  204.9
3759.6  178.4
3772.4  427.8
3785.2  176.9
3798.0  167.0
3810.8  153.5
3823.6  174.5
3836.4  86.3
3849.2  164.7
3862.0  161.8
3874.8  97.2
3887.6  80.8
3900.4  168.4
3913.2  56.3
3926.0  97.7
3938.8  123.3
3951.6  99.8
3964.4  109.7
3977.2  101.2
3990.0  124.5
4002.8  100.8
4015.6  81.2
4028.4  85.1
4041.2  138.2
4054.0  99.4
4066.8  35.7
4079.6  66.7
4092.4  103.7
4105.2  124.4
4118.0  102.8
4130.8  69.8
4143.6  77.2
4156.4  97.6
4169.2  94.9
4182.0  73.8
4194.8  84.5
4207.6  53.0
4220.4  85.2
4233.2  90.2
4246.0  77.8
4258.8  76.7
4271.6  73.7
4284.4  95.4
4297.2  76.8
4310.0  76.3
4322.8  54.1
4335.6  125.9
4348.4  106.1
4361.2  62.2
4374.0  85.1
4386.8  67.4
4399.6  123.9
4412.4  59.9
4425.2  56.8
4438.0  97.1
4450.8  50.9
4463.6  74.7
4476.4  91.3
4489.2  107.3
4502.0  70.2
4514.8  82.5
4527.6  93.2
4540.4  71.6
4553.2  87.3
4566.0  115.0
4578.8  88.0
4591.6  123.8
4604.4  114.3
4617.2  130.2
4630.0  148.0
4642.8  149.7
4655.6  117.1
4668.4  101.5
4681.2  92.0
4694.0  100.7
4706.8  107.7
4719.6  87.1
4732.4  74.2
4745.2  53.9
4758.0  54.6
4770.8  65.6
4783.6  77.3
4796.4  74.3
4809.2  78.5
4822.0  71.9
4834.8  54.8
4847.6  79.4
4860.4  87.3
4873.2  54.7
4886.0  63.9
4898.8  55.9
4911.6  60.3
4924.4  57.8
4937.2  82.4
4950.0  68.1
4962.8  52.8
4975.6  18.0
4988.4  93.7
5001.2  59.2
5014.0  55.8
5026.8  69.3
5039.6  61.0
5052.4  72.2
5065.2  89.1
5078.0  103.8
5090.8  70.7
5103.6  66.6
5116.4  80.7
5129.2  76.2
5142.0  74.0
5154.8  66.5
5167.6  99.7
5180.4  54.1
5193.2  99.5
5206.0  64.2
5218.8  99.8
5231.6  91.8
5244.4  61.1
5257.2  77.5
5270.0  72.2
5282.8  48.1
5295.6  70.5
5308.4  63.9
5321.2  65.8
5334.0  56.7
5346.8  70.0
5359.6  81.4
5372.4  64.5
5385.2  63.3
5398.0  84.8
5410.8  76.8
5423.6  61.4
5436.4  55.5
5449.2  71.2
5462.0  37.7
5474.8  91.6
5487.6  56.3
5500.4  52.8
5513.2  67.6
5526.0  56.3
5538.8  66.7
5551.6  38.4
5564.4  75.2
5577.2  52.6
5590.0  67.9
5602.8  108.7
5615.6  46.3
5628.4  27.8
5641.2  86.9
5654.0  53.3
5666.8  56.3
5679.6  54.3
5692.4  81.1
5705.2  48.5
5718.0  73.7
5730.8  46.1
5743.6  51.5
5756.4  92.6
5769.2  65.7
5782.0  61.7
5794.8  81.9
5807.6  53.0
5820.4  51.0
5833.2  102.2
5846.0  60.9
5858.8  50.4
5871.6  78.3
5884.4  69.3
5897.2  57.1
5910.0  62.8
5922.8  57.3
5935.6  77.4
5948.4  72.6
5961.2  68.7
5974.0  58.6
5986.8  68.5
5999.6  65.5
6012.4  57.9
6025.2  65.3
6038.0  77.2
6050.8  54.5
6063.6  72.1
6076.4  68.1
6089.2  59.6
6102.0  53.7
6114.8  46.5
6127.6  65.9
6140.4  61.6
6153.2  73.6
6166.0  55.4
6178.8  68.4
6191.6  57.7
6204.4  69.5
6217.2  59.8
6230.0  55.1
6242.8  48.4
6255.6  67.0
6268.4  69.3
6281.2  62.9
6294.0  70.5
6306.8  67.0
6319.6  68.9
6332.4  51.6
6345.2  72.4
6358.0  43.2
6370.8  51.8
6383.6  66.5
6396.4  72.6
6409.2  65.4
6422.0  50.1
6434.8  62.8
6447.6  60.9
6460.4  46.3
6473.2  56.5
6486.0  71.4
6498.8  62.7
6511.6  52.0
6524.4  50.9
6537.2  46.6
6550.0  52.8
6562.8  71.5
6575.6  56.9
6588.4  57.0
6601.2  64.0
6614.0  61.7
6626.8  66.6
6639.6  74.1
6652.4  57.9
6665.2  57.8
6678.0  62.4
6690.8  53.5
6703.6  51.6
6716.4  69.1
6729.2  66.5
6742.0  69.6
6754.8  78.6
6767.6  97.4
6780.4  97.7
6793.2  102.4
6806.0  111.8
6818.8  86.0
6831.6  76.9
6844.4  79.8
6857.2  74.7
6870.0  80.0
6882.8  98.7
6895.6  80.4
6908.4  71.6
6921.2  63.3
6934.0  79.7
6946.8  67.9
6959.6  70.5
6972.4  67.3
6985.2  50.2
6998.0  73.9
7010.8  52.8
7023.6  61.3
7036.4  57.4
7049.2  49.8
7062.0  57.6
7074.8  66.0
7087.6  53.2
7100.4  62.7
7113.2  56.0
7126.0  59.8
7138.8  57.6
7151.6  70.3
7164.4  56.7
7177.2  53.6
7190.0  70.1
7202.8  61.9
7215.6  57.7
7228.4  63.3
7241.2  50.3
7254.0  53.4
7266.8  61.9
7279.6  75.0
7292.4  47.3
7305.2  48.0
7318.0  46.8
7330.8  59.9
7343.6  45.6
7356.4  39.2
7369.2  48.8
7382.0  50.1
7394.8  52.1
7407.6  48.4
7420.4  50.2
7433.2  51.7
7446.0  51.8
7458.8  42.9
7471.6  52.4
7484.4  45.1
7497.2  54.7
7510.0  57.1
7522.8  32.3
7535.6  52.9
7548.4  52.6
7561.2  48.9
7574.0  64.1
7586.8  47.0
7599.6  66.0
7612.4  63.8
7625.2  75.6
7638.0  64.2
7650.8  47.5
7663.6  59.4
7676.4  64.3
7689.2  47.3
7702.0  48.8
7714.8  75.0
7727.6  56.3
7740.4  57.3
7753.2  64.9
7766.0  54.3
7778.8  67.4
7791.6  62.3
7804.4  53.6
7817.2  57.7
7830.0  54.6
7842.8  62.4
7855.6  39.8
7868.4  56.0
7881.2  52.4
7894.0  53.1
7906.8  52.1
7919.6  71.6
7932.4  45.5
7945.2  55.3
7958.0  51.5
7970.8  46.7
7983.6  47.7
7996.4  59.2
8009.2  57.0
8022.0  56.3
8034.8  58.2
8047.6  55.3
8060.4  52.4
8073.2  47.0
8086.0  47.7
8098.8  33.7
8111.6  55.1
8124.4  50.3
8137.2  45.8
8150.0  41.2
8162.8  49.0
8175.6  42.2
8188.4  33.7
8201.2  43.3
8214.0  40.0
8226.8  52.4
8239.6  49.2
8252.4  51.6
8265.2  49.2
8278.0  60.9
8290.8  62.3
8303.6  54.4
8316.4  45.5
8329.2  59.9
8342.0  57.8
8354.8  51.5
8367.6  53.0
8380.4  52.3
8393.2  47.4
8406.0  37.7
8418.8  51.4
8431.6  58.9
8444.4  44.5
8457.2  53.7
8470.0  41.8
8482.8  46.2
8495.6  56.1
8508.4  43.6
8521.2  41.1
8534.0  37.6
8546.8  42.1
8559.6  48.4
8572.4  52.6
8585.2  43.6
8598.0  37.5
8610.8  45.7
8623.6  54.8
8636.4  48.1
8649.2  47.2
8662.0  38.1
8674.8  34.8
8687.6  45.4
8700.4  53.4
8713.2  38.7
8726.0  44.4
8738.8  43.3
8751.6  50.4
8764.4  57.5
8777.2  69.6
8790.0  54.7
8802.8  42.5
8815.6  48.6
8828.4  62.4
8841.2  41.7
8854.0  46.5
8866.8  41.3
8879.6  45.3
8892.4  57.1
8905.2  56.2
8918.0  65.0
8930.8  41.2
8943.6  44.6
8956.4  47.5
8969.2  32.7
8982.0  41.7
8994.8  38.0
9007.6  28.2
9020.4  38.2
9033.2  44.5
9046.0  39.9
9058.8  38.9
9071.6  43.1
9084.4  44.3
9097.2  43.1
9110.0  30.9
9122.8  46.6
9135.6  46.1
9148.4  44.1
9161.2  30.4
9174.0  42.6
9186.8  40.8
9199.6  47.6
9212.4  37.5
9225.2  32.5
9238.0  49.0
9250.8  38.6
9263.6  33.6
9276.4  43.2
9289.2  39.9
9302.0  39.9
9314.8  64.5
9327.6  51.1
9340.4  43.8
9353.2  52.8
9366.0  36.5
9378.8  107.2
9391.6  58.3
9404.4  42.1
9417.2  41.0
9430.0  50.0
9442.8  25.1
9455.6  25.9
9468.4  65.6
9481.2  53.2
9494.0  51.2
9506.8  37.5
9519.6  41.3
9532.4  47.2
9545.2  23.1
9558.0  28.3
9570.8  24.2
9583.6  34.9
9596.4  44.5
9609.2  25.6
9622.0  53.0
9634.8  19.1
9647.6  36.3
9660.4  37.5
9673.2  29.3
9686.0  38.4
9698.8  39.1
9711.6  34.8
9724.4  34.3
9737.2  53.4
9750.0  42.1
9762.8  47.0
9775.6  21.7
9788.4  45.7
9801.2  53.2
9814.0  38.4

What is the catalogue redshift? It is 1.431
